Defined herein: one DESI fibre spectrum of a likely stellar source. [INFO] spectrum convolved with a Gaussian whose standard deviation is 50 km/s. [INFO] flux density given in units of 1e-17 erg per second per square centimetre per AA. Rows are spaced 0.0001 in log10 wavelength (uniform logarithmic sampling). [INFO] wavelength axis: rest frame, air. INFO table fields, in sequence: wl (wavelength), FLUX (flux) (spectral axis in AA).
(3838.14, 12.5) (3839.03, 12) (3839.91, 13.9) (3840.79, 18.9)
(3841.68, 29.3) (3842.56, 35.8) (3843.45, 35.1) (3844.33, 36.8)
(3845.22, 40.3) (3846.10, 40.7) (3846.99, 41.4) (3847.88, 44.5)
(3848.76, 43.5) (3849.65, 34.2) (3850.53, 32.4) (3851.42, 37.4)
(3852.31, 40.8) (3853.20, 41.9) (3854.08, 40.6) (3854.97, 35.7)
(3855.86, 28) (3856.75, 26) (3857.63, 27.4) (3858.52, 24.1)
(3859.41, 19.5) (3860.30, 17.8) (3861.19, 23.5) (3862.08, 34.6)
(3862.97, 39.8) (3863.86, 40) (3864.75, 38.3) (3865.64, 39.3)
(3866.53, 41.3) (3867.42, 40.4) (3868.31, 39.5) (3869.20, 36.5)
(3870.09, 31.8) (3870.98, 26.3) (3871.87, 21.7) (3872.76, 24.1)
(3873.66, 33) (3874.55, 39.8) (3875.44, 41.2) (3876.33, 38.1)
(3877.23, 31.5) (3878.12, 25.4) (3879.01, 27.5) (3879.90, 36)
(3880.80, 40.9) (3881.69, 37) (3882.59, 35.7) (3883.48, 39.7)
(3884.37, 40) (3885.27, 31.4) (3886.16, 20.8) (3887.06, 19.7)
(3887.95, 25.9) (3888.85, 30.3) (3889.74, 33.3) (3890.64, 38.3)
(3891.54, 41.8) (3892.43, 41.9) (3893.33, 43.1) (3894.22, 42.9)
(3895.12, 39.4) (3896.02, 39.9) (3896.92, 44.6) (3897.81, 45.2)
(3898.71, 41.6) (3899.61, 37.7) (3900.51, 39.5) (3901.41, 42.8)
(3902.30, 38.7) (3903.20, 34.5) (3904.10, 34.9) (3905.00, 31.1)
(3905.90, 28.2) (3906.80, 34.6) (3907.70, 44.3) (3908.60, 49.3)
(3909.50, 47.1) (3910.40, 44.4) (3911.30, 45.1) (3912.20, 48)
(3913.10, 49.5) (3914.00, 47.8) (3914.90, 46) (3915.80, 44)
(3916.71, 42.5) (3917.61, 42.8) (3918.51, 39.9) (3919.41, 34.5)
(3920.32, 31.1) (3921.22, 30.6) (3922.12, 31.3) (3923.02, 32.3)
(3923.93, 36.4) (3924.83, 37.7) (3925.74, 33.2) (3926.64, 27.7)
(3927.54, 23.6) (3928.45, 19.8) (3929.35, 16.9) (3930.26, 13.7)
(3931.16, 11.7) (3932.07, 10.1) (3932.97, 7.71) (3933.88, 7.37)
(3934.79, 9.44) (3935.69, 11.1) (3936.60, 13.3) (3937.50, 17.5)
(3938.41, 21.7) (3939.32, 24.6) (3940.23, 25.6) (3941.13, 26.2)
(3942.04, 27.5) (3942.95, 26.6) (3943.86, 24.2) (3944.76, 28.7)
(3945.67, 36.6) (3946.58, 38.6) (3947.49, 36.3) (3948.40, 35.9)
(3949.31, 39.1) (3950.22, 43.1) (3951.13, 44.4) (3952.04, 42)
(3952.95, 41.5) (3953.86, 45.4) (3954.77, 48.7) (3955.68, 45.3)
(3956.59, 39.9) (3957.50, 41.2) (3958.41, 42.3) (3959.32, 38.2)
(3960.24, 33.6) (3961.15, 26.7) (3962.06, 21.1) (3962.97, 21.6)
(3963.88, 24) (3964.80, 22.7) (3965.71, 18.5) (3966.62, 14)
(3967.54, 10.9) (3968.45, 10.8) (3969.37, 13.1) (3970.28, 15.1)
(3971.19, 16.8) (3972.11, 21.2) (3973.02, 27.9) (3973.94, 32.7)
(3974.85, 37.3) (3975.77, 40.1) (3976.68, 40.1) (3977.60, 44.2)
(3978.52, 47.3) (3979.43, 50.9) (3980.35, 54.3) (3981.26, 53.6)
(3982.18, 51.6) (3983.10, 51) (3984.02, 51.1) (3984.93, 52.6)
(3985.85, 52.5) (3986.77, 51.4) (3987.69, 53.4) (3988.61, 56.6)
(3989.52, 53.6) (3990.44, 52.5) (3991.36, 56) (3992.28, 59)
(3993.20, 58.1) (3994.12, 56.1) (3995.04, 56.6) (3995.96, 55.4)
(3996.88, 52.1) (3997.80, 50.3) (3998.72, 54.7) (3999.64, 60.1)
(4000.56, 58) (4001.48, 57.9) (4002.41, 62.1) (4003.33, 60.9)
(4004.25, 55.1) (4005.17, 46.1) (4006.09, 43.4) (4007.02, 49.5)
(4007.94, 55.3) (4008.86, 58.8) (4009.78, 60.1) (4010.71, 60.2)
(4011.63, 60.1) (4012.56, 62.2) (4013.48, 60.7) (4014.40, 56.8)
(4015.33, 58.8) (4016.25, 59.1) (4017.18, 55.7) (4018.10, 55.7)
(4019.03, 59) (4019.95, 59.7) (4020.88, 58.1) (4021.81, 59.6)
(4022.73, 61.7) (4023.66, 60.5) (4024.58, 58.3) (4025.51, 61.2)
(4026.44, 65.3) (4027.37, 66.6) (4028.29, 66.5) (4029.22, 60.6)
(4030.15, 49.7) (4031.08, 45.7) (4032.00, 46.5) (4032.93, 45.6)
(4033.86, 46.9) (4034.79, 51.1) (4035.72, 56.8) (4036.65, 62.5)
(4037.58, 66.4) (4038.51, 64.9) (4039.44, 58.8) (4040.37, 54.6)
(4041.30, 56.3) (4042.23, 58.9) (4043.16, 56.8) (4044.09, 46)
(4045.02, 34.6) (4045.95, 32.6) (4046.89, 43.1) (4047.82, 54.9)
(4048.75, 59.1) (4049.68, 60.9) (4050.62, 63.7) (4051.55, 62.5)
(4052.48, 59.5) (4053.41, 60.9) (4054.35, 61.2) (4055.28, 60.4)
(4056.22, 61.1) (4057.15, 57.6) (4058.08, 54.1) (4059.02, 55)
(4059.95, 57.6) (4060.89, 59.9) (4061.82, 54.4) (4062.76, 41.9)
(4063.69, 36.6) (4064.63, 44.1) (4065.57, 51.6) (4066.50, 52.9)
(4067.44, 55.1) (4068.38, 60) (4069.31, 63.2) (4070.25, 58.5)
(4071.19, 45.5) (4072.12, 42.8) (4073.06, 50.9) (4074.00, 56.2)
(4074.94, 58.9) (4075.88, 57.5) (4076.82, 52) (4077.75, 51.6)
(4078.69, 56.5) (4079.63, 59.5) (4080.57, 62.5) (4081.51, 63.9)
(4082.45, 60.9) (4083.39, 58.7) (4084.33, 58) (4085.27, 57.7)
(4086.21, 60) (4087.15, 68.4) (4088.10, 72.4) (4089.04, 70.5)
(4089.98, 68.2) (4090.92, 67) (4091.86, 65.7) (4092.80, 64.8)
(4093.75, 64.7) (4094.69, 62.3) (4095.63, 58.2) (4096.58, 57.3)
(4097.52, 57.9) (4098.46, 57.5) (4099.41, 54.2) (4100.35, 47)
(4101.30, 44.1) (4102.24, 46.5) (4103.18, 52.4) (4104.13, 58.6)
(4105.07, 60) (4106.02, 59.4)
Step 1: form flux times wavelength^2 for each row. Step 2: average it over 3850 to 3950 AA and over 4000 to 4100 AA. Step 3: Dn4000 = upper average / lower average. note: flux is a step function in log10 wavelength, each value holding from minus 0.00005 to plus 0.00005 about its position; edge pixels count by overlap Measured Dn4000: 1.9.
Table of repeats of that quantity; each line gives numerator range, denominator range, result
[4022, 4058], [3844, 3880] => 1.80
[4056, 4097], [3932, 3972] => 2.26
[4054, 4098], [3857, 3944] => 1.94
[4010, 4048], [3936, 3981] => 1.85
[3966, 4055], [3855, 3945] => 1.69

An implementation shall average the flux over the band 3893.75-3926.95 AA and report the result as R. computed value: 39.5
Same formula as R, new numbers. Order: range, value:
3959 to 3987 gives 33.6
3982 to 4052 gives 55.8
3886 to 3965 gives 33.4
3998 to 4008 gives 54.7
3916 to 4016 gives 38.6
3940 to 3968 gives 32.6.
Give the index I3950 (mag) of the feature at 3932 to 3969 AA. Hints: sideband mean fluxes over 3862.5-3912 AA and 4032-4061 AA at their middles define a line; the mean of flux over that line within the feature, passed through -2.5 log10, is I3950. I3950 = 0.495 mag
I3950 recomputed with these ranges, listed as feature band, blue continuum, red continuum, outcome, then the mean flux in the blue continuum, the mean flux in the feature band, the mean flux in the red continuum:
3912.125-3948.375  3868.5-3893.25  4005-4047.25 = 0.39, 33.2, 28.2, 55.7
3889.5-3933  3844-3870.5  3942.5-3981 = -0.06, 35.3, 36.2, 33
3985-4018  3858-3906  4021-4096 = -0.13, 34.7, 55.9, 57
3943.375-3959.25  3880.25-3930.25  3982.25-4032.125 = 0.16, 36.9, 39.6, 56.5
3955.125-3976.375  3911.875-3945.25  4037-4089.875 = 0.29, 27.6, 26.9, 56.2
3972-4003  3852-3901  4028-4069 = -0.07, 34.6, 50.7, 54.3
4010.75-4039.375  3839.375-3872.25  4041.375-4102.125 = -0.13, 33.5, 58.1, 56.4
